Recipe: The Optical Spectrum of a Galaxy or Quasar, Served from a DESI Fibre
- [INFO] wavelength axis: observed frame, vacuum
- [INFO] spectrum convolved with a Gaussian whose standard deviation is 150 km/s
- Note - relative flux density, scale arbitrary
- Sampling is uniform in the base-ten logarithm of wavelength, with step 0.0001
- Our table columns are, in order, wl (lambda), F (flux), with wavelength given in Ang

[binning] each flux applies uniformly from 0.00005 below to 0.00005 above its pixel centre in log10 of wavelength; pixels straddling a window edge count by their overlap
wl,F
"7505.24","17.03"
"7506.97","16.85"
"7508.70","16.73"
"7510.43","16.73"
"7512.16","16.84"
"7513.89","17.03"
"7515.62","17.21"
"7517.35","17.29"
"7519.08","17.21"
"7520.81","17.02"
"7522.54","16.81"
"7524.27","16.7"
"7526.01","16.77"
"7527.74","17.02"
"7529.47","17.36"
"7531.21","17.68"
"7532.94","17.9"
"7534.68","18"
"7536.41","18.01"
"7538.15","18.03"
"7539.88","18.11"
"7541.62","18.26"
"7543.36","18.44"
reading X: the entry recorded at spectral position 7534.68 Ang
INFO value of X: 18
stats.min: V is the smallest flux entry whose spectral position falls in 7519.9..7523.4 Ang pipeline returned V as 16.81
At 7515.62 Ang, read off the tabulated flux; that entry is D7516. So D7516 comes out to 17.21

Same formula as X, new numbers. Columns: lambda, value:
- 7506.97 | 16.85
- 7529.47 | 17.36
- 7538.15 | 18.03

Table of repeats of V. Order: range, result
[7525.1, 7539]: 16.77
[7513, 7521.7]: 17.02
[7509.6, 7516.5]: 16.73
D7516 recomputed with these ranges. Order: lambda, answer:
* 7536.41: 18.01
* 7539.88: 18.11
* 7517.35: 17.29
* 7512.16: 16.84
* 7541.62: 18.26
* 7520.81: 17.02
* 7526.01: 16.77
